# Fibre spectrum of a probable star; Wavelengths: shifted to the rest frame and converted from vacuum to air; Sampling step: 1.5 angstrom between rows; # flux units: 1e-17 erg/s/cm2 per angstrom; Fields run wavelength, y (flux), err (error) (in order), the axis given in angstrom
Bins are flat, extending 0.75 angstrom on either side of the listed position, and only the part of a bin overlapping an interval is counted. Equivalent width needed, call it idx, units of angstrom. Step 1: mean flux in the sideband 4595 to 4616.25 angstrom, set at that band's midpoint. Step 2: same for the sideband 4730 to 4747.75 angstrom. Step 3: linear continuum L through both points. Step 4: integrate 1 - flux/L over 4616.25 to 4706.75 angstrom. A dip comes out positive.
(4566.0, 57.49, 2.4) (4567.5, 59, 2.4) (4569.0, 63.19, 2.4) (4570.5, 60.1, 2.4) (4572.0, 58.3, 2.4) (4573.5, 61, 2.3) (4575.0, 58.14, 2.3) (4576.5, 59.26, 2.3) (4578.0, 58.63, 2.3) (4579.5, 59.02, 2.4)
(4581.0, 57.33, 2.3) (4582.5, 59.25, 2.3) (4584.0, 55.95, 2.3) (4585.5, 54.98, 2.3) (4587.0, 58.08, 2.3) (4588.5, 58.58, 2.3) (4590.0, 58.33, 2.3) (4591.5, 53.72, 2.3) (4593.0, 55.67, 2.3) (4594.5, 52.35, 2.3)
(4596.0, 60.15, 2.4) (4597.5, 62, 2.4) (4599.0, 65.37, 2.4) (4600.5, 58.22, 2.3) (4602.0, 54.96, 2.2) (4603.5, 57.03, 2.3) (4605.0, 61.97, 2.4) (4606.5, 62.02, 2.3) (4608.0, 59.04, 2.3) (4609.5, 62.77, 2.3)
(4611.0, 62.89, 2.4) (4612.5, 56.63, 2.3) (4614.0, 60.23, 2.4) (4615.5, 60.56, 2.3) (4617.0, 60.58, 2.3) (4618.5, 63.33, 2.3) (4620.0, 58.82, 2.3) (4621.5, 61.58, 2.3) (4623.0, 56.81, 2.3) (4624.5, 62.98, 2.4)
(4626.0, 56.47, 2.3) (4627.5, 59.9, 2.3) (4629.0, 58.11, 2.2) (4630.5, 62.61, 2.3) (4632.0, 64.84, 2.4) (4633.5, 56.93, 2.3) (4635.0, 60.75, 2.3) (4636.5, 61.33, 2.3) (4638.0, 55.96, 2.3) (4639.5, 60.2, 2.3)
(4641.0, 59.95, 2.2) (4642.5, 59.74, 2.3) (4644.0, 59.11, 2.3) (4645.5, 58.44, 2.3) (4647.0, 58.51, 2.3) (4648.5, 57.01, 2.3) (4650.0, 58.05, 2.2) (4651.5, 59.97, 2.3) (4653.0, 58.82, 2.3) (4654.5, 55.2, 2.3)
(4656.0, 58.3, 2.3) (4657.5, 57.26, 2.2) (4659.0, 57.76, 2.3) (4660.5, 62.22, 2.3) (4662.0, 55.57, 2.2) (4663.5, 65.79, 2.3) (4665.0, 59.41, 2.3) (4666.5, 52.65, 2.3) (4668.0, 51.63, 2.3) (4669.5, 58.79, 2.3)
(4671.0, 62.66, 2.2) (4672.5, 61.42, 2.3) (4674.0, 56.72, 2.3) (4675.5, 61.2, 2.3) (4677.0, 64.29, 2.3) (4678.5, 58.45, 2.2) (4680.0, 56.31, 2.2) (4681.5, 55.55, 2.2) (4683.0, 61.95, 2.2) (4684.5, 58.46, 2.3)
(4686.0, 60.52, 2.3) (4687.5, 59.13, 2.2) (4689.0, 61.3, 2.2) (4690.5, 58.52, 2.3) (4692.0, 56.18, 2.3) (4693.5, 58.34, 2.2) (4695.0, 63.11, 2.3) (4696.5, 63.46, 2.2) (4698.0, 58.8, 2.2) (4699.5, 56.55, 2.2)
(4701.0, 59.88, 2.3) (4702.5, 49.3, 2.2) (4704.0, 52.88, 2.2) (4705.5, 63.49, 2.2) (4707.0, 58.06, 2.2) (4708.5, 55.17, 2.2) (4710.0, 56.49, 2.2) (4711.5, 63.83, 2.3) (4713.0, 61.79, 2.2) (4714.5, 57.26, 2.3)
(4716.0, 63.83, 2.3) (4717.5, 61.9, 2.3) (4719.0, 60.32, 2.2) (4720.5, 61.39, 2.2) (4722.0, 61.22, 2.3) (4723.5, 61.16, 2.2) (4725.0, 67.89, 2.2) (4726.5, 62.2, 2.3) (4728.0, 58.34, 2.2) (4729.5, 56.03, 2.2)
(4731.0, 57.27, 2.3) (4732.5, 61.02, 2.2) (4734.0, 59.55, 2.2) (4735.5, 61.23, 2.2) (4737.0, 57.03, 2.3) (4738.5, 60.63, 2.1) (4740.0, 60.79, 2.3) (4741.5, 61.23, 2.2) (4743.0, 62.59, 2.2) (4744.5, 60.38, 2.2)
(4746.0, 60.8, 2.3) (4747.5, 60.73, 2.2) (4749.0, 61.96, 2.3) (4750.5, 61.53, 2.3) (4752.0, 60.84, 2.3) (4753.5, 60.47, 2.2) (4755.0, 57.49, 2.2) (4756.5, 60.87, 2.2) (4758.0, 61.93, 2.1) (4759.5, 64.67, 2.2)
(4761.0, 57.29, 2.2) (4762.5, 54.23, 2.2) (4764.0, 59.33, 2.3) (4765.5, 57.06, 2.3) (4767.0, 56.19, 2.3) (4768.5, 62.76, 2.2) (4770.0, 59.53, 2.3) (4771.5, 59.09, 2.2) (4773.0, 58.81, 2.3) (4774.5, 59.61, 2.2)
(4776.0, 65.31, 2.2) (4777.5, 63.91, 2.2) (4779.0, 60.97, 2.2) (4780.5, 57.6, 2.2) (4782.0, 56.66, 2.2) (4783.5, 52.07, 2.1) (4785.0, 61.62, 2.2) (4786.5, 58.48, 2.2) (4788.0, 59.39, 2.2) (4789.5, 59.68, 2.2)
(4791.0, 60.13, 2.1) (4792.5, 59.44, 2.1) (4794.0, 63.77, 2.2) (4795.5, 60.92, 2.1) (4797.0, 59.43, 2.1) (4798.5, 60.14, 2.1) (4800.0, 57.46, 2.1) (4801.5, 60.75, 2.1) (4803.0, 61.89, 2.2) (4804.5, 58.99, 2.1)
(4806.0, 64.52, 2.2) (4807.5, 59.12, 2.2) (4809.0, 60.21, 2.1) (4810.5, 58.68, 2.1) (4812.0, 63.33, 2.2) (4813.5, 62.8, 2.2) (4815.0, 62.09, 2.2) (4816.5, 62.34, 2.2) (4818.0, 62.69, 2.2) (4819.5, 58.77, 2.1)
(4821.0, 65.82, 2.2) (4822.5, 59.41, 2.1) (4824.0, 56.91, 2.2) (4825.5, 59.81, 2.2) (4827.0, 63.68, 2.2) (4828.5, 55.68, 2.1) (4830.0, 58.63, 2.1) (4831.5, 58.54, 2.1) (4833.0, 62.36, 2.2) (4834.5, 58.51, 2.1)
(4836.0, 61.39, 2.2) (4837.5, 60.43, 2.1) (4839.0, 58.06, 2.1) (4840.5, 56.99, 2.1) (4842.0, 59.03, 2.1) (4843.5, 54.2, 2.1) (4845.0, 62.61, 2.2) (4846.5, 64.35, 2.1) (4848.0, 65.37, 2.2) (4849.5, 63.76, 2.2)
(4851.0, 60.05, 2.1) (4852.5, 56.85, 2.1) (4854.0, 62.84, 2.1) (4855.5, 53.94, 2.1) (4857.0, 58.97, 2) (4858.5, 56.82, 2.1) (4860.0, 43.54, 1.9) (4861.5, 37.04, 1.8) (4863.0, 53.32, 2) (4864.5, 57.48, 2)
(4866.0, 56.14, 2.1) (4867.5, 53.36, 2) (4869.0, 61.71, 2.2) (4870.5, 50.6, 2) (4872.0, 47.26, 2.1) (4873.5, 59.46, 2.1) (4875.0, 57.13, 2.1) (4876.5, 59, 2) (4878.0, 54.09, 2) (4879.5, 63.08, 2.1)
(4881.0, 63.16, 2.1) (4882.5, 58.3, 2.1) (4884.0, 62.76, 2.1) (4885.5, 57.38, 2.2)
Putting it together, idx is 1.7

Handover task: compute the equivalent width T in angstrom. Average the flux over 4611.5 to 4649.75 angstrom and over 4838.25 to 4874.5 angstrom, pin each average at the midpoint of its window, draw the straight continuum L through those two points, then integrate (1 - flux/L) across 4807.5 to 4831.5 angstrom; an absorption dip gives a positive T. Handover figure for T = -1.54 angstrom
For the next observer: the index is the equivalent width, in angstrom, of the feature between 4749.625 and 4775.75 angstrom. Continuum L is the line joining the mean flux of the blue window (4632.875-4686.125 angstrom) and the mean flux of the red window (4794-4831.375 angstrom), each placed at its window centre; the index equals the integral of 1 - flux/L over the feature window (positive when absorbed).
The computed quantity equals 0.2 angstrom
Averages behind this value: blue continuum 58.8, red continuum 60.6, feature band 59.6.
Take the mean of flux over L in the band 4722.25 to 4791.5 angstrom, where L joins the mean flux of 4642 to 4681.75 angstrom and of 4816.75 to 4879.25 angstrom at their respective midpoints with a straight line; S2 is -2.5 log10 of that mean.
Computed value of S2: -0.03 mag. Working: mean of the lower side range 58.6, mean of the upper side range 57.8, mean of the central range 60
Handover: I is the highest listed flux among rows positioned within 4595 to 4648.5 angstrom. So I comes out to 65.37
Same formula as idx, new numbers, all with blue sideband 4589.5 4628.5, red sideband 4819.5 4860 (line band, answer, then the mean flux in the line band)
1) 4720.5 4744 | -0.4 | 60.6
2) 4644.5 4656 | 0.3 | 58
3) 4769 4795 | -0.2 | 59.8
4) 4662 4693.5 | 0.3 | 58.9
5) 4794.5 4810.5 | -0.2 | 60.3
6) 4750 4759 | -0.2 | 60.6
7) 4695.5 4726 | -0.2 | 59.8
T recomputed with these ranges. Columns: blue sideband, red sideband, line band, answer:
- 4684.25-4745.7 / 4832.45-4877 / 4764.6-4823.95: -2.1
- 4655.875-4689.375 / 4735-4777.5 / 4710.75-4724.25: -0.4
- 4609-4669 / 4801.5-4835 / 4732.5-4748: -0.1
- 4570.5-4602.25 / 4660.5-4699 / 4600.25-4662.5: -0.8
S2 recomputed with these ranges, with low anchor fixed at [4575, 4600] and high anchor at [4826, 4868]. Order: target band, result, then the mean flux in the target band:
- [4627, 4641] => -0.04 mag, 60.1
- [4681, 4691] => -0.03 mag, 59.5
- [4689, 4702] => -0.03 mag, 59.3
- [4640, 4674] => -0.01 mag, 58.5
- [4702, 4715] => 0.00 mag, 57.8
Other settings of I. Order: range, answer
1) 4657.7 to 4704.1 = 65.79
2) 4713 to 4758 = 67.89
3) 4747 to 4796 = 65.31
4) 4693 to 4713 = 63.83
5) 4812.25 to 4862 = 65.82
